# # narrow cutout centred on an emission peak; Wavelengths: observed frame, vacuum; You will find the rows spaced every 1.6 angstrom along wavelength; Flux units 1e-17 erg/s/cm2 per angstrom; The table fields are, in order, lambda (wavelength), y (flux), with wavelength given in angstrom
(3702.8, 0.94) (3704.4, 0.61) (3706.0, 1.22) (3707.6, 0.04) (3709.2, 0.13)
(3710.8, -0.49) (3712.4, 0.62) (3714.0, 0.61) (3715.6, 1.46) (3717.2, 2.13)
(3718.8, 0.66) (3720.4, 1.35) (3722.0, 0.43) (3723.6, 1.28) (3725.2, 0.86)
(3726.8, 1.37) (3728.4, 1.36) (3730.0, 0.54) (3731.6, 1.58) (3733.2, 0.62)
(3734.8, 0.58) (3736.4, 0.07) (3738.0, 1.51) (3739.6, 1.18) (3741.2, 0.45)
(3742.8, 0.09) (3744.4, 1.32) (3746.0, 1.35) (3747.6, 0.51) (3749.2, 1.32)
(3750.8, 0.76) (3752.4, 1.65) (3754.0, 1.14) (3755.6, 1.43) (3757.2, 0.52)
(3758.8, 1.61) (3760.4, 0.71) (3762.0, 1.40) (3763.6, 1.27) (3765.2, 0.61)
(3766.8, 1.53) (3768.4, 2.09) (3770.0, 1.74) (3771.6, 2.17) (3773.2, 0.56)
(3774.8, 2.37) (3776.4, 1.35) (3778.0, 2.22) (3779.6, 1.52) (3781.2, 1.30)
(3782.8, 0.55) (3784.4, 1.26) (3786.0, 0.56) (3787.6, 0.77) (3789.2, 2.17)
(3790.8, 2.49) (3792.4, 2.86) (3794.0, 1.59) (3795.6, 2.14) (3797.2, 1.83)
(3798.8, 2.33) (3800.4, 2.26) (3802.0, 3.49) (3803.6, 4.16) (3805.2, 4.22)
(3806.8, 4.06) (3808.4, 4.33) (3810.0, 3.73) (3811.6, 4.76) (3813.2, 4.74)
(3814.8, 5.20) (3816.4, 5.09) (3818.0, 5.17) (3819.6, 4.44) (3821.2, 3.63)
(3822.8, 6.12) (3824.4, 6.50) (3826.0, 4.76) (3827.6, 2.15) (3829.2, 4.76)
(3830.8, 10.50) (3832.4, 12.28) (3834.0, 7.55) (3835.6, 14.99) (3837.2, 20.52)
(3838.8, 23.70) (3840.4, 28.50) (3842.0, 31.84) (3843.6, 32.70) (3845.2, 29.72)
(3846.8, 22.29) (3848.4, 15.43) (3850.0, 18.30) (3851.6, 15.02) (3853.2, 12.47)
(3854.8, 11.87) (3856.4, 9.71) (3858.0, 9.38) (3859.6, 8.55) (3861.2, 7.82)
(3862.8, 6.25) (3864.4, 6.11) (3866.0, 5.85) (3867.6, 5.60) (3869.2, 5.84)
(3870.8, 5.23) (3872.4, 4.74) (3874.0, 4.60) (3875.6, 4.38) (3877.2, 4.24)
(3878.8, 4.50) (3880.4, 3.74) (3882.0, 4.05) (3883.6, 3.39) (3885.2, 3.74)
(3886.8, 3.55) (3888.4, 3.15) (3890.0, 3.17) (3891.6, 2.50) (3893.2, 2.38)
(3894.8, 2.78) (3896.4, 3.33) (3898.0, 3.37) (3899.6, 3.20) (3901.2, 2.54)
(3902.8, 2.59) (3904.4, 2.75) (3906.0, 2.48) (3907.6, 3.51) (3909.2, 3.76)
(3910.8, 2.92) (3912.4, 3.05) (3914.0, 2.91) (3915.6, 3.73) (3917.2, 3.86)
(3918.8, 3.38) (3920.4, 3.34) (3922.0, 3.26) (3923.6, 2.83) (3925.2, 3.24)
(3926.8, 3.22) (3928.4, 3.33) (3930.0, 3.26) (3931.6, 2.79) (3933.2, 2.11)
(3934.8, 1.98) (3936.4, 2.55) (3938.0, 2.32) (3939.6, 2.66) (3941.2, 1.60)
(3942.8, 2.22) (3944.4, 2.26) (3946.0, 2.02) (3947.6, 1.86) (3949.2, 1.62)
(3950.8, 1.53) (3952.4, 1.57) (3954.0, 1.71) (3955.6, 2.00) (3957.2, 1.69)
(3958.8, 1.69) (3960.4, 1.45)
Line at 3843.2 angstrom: Lyman alpha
